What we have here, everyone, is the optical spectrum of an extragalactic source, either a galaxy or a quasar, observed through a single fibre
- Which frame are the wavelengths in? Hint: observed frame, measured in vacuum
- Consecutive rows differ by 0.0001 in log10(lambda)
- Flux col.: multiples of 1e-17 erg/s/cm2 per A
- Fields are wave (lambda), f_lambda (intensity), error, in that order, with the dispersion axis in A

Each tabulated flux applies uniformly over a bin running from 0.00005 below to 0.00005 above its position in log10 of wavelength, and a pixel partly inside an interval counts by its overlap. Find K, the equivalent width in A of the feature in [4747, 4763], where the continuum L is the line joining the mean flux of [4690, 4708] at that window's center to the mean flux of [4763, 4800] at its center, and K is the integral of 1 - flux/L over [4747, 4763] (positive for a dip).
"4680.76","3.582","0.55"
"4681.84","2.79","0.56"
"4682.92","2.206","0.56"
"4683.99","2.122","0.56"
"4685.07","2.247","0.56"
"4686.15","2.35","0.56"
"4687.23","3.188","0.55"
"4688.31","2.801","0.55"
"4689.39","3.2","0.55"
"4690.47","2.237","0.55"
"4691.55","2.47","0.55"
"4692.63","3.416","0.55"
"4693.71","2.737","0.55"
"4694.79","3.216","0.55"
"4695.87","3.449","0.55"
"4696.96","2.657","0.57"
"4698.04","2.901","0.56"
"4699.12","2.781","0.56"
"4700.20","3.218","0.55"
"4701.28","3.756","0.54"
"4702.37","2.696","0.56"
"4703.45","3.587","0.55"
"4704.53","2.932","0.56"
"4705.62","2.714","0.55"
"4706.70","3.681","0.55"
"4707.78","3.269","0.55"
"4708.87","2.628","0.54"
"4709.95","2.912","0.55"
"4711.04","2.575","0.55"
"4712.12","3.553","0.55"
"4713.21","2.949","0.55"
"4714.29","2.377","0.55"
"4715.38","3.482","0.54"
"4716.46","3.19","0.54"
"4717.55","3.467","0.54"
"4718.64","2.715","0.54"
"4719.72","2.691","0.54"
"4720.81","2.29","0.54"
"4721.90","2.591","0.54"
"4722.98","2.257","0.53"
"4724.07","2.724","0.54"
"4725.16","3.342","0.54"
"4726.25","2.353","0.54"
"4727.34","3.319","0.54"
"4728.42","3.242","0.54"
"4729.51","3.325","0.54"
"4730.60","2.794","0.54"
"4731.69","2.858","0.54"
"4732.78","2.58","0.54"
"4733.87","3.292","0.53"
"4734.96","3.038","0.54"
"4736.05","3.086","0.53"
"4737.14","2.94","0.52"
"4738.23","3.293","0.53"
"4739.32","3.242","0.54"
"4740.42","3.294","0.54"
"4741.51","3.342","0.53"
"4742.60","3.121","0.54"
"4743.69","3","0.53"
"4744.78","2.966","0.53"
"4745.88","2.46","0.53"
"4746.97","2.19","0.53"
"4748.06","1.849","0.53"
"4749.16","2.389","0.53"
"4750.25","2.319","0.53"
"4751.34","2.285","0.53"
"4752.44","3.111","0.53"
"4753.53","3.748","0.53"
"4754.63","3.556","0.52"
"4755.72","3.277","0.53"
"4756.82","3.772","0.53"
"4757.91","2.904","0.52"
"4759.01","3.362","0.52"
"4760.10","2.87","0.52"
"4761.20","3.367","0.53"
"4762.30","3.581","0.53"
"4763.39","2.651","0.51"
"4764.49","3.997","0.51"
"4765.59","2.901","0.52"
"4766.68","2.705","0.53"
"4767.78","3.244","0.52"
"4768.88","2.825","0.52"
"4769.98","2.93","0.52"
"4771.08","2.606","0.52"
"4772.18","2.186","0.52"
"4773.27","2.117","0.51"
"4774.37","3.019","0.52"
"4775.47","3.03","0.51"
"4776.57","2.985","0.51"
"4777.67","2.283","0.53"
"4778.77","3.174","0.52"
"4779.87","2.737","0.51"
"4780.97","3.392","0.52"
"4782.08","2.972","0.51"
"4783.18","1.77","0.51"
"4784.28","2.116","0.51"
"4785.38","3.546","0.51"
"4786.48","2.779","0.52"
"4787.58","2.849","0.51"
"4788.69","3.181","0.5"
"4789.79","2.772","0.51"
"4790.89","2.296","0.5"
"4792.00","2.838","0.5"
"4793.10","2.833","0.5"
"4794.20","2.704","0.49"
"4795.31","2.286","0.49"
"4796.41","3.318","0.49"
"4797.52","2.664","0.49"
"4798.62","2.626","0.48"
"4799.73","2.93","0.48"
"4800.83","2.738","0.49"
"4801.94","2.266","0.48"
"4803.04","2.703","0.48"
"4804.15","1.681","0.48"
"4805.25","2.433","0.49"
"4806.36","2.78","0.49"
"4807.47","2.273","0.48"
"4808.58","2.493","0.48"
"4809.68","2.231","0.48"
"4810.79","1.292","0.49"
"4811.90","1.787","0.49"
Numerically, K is -0.7 A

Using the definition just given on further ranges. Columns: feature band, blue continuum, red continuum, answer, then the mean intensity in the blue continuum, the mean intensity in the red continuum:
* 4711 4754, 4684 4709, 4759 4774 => 0.75 A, 2.95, 2.94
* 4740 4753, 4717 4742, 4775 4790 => 1.02 A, 2.96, 2.83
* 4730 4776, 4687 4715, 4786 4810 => -2.61 A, 3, 2.62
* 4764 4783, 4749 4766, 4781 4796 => 0.42 A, 3.15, 2.72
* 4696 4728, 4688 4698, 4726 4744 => 0.27 A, 2.91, 3.08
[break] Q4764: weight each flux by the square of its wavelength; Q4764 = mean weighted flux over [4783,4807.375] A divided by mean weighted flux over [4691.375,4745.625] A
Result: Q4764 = 0.91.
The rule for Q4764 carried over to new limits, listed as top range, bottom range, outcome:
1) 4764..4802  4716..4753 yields 1.00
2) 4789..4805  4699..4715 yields 0.89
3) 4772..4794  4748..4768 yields 0.91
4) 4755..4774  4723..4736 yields 1.04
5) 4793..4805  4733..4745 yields 0.85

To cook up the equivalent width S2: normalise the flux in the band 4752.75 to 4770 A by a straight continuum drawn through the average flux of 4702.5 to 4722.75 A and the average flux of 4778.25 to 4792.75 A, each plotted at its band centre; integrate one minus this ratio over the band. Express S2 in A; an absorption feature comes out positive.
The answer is -2.3 A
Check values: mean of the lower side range 2.96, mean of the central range 3.24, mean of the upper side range 2.8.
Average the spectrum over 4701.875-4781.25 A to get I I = 2.95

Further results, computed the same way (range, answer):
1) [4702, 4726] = 2.93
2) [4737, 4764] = 3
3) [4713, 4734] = 2.88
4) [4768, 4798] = 2.75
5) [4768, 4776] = 2.7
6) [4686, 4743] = 2.99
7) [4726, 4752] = 2.86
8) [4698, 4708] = 3.16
